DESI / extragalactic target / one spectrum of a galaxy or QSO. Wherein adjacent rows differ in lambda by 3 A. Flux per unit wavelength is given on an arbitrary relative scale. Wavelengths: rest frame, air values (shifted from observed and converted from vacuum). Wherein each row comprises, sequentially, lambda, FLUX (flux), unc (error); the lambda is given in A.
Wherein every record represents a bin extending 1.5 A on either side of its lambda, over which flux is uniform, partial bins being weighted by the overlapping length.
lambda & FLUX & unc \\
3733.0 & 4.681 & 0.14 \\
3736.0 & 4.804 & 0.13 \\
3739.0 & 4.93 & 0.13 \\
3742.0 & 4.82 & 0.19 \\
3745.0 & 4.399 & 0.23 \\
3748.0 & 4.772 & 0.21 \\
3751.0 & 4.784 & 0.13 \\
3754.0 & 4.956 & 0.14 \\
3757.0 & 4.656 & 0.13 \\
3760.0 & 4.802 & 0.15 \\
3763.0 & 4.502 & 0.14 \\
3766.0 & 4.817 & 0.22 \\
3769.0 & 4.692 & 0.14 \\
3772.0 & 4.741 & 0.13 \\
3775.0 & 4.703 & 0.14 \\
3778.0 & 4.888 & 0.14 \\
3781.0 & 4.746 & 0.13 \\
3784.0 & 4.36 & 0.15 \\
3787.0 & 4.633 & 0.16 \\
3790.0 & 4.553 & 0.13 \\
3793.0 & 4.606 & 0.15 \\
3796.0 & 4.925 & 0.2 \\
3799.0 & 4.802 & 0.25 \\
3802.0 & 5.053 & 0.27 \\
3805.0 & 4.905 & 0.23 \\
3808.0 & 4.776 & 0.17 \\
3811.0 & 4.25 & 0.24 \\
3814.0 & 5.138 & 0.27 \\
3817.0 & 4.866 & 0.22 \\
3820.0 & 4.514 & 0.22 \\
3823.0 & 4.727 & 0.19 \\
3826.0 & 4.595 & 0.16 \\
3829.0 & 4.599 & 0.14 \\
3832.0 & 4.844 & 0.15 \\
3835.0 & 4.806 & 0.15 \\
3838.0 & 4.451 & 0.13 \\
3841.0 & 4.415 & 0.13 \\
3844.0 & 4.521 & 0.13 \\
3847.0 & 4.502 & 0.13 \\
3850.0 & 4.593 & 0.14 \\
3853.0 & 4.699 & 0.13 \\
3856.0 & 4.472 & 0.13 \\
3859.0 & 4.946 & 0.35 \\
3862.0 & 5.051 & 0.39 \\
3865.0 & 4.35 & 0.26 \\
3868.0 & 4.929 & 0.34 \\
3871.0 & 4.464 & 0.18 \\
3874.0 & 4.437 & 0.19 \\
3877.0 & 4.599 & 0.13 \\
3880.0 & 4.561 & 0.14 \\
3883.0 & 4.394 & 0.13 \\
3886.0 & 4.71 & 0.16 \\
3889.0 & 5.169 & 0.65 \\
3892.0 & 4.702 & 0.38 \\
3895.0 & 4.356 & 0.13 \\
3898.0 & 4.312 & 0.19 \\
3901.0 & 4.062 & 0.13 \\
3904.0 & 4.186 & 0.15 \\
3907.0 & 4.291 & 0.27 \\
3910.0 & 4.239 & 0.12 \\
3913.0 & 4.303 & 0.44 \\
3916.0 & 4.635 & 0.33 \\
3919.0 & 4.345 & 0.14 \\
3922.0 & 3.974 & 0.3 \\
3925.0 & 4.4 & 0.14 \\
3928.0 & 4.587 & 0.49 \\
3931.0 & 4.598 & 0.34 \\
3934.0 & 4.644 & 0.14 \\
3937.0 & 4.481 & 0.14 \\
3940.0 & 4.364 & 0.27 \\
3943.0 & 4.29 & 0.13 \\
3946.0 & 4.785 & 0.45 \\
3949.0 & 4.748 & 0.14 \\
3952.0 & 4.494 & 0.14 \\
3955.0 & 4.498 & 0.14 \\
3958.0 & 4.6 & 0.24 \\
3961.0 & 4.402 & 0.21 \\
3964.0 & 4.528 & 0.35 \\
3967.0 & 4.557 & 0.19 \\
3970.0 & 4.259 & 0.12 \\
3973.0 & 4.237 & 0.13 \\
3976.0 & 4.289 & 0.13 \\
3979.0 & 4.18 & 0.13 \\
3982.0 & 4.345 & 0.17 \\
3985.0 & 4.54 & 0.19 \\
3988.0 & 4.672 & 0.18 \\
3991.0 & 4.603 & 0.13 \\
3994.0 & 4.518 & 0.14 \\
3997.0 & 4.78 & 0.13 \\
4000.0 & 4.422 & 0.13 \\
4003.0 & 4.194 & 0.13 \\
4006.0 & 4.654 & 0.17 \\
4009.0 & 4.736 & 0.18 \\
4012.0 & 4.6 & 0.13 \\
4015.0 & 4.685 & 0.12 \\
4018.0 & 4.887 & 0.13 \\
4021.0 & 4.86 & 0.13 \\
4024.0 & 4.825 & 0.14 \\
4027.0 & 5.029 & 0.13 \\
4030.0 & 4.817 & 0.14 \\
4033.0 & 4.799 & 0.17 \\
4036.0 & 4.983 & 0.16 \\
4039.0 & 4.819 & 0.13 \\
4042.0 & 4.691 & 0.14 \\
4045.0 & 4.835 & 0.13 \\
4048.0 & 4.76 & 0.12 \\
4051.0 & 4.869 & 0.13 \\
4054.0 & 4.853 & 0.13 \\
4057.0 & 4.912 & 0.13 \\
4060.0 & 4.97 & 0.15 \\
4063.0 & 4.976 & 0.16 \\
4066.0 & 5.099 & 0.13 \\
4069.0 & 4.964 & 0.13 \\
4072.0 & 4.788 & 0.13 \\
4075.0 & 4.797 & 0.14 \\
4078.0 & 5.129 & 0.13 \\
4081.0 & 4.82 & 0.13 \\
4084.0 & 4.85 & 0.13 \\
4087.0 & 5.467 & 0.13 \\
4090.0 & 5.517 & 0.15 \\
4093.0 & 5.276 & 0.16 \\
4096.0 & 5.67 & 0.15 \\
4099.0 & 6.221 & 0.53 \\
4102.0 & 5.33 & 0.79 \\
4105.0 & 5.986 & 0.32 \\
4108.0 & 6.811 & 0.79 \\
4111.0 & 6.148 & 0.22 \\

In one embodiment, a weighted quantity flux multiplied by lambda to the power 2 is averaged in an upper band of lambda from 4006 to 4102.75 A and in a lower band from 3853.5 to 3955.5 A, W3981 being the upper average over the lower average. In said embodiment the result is 1.19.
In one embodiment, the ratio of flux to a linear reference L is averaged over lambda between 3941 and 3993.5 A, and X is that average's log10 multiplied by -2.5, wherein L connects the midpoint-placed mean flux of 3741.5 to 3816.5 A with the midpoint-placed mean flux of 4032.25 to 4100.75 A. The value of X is 0.11 mag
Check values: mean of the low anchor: 4.73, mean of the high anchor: 5.05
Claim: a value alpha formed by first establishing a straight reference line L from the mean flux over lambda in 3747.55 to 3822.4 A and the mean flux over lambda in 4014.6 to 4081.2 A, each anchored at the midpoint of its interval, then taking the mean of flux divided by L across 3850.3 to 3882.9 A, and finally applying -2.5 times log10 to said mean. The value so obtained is 0.03 mag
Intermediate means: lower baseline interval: 4.74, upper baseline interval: 4.88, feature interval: 4.64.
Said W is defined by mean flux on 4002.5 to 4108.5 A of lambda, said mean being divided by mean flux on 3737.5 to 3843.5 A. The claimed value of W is 1.07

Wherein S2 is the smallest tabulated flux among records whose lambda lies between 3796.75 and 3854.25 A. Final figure 4.25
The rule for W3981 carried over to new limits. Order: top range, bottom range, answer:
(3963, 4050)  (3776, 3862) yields 1.09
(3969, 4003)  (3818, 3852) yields 1.04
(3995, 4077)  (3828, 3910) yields 1.14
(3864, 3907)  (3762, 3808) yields 1.00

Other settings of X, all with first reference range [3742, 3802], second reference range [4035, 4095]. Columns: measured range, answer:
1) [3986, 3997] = 0.07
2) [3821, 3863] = 0.03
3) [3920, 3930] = 0.12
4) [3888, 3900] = 0.05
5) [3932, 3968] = 0.08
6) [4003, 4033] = 0.04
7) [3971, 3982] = 0.15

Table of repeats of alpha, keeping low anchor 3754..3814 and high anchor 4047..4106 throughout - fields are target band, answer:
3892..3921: 0.14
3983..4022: 0.10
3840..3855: 0.06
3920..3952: 0.11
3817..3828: 0.03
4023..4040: 0.05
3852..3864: 0.01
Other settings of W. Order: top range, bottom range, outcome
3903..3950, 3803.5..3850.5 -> 0.95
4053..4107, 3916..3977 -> 1.17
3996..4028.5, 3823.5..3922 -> 1.03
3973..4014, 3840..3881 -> 0.97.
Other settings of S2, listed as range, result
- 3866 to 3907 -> 4.062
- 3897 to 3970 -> 3.974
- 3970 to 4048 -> 4.18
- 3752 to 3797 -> 4.36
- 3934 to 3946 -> 4.29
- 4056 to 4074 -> 4.788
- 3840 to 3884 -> 4.35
